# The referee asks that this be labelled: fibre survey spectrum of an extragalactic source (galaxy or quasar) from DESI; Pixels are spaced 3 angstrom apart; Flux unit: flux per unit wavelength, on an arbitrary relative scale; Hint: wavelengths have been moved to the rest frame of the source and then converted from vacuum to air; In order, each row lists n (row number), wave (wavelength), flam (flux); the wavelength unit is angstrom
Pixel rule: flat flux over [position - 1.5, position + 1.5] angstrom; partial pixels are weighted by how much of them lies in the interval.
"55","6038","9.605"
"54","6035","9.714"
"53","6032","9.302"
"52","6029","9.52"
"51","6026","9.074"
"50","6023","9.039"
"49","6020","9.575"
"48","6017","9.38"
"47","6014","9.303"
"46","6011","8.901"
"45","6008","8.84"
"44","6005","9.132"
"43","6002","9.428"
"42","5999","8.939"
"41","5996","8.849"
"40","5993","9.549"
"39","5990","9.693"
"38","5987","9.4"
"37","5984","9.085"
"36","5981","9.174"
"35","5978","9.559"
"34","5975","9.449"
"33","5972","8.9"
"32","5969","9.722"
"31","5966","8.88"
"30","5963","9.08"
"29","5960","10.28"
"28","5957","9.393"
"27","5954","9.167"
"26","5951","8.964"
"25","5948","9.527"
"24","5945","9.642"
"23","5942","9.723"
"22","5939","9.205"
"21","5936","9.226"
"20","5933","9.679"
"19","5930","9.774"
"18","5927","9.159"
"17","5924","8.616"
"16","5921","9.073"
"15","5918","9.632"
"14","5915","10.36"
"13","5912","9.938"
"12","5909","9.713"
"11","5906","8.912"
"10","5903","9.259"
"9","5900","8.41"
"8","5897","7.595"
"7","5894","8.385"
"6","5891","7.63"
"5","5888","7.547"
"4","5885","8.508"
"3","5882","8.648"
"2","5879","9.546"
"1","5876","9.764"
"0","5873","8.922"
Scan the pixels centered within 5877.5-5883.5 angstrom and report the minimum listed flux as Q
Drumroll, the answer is 8.648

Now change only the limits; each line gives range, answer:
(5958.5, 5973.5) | 8.88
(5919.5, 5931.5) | 8.616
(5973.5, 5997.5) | 8.849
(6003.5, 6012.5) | 8.84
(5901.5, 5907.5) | 8.912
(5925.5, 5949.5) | 9.159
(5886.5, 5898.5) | 7.547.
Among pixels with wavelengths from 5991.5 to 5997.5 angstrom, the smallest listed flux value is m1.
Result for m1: 8.849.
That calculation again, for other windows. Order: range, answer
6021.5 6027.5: 9.039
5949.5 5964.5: 8.964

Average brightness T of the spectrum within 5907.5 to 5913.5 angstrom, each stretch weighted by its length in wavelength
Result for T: 9.83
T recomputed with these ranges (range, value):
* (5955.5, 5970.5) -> 9.47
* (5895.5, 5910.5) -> 8.78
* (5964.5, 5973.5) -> 9.17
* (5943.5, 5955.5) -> 9.32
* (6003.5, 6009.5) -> 8.99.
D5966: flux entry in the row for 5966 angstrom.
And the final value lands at 8.88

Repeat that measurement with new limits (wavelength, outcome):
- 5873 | 8.922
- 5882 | 8.648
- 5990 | 9.693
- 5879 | 9.546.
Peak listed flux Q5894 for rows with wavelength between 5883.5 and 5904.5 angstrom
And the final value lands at 9.259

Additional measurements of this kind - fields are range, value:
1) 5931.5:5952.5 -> 9.723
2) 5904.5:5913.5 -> 9.938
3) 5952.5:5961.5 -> 10.28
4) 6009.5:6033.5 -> 9.575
